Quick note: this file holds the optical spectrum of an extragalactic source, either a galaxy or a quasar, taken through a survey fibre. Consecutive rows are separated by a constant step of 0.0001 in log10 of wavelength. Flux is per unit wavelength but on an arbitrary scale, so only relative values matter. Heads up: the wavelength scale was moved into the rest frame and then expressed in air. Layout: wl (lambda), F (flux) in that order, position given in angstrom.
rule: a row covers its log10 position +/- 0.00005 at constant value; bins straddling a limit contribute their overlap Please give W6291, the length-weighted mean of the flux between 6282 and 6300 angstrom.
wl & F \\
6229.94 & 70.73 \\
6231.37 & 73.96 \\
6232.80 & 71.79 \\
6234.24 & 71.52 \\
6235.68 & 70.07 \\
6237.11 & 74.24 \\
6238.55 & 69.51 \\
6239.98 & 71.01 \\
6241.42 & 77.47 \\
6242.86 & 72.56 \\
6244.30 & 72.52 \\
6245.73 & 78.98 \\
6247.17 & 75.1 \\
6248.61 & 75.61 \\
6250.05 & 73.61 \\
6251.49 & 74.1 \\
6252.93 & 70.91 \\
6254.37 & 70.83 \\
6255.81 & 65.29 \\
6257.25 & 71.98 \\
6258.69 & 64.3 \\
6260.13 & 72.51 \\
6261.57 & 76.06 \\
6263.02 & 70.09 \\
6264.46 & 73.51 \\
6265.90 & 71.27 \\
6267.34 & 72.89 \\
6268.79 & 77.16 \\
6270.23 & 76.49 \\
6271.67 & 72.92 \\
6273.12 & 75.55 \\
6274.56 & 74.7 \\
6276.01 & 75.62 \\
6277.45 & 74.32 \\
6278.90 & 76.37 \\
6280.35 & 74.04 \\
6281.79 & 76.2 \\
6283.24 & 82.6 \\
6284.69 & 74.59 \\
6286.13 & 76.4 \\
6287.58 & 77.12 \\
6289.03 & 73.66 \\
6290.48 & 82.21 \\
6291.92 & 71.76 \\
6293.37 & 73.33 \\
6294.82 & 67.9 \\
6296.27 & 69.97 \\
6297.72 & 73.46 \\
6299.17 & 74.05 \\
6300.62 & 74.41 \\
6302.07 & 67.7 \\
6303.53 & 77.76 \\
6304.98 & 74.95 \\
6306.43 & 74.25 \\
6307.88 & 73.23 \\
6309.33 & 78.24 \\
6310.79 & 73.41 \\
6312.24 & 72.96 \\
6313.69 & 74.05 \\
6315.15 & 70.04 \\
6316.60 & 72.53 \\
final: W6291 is 74.8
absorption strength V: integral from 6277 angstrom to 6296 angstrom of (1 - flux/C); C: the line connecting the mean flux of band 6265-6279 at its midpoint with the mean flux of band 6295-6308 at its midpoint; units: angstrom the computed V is -0.4 angstrom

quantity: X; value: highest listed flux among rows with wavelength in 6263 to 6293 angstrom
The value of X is 82.6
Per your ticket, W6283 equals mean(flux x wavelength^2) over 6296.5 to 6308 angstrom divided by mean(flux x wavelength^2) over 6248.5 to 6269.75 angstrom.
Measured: 1.04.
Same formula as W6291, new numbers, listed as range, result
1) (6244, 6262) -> 72.4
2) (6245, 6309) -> 73.9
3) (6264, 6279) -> 74.6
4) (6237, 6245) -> 72.7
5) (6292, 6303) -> 71.6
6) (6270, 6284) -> 75.8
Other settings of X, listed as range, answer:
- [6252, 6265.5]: 76.06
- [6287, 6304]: 82.21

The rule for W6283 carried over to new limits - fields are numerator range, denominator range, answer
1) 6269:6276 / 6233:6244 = 1.05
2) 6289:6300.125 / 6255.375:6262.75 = 1.06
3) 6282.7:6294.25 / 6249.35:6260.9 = 1.09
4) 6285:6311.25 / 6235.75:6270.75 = 1.03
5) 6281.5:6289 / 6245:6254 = 1.05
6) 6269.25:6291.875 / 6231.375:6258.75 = 1.06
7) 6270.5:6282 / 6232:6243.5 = 1.05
